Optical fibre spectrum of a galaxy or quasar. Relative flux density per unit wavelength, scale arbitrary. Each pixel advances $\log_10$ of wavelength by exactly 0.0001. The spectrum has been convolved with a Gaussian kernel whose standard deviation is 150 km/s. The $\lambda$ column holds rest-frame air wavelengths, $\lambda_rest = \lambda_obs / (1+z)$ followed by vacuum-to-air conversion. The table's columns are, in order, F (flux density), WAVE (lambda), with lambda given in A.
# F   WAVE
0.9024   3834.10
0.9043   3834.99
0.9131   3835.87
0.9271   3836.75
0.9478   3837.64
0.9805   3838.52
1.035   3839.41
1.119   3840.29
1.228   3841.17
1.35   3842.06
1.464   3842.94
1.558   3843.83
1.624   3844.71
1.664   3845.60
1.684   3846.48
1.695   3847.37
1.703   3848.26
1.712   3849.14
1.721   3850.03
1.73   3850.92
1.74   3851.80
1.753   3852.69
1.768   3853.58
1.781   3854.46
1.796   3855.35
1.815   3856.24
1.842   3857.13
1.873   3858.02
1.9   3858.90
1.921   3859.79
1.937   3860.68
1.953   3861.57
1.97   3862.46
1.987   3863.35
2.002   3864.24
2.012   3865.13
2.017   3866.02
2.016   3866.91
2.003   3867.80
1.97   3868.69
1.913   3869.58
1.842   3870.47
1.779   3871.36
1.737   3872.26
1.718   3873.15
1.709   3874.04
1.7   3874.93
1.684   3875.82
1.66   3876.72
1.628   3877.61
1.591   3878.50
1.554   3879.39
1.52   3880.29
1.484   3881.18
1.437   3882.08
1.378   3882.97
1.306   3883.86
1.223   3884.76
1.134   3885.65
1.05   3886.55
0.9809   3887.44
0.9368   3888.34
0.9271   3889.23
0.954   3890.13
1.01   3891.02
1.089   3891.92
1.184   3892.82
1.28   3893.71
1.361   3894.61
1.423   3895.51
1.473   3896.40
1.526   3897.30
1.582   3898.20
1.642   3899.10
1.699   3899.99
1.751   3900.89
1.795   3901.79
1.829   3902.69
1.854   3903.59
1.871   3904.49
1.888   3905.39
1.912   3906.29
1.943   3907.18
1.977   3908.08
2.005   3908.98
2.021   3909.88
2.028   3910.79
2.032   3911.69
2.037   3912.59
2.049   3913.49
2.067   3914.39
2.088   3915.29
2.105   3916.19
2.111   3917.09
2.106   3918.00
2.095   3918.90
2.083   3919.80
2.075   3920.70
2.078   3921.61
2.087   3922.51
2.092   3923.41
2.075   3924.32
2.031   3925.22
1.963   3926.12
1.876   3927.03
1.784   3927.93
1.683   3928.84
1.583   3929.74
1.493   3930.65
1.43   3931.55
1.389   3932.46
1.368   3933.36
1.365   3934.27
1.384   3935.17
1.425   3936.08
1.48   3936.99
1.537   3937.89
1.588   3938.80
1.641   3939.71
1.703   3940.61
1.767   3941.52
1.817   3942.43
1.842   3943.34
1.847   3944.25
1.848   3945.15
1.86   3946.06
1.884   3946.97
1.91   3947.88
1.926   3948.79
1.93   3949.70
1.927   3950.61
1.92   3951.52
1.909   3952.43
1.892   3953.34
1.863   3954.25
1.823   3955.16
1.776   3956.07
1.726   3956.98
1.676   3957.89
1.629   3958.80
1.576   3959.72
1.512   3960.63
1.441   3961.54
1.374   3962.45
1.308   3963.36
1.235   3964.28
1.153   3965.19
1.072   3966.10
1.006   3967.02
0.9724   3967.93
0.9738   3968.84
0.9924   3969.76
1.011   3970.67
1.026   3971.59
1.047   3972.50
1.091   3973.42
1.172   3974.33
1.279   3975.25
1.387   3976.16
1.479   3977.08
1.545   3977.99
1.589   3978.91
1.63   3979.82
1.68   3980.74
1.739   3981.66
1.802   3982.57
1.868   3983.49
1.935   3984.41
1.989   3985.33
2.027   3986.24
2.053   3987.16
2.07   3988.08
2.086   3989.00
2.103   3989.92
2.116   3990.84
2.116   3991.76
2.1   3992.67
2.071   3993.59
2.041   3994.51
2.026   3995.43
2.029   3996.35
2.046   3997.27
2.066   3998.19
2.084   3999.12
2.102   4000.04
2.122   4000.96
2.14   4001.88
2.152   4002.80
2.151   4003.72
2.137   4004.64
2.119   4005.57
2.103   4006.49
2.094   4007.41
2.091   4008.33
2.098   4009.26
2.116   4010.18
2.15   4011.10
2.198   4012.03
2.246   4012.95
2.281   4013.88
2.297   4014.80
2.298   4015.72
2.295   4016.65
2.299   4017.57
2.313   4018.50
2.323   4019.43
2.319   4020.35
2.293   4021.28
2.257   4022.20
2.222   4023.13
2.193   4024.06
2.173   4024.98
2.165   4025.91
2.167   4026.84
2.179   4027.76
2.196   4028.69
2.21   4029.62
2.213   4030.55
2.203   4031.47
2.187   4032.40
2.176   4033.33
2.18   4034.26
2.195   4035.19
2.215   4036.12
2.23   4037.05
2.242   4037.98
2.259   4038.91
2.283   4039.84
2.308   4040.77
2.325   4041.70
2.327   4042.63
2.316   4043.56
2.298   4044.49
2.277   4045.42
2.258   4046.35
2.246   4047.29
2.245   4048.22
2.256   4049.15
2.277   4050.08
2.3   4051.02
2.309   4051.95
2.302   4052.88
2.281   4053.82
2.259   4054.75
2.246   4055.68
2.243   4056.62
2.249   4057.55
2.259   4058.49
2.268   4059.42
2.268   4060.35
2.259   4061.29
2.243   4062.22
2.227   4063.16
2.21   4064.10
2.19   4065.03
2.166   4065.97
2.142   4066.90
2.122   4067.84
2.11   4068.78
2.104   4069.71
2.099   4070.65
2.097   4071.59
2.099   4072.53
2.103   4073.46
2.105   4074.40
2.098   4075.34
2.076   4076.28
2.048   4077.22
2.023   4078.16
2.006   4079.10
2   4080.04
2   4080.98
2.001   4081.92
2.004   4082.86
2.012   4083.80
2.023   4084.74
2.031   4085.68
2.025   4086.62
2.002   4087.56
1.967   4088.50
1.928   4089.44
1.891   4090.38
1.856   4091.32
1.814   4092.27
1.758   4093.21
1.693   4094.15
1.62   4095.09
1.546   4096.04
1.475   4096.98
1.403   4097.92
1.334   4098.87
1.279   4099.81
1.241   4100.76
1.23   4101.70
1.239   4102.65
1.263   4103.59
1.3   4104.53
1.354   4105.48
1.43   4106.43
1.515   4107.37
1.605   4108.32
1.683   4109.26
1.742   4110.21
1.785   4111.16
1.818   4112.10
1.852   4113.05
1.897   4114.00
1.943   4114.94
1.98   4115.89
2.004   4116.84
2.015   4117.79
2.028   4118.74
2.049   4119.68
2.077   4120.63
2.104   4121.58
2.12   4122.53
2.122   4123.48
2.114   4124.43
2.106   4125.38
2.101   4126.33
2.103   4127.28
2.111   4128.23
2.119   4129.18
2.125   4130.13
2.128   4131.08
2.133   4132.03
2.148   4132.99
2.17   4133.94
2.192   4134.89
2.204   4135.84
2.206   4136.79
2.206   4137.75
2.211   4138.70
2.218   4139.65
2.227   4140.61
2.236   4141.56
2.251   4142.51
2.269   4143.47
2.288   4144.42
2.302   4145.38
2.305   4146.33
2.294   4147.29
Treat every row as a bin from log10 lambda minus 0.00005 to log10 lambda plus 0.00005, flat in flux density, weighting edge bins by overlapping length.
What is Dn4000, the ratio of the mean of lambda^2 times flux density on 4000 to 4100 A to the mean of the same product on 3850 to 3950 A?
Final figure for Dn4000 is 1.33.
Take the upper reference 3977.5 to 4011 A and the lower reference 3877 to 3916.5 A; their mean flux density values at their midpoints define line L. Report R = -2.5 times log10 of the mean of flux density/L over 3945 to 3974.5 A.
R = 0.23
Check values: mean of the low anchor 1.58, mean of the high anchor 2.01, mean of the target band 1.5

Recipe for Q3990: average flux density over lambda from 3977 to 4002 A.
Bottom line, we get 1.96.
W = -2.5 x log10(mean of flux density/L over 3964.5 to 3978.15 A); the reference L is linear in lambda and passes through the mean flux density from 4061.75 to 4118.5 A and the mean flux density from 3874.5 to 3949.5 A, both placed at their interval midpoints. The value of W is 0.454 mag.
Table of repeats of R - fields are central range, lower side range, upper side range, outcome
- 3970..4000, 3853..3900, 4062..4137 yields 0.00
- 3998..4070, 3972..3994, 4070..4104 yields -0.24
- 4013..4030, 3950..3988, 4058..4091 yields -0.24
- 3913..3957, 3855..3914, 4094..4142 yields -0.07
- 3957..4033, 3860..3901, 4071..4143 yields -0.08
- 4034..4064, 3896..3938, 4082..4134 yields -0.23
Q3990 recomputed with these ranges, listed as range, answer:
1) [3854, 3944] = 1.71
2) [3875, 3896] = 1.3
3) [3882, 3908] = 1.44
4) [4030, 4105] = 2.04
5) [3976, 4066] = 2.15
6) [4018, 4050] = 2.24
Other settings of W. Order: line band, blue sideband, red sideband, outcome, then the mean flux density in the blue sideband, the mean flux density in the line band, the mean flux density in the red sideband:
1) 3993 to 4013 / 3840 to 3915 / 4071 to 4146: -0.167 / 1.66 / 2.11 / 1.92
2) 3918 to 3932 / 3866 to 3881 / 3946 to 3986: -0.166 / 1.76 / 1.9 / 1.53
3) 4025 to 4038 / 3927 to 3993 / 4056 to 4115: -0.236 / 1.61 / 2.19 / 1.88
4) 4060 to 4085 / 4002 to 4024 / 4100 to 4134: -0.054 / 2.21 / 2.1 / 1.85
